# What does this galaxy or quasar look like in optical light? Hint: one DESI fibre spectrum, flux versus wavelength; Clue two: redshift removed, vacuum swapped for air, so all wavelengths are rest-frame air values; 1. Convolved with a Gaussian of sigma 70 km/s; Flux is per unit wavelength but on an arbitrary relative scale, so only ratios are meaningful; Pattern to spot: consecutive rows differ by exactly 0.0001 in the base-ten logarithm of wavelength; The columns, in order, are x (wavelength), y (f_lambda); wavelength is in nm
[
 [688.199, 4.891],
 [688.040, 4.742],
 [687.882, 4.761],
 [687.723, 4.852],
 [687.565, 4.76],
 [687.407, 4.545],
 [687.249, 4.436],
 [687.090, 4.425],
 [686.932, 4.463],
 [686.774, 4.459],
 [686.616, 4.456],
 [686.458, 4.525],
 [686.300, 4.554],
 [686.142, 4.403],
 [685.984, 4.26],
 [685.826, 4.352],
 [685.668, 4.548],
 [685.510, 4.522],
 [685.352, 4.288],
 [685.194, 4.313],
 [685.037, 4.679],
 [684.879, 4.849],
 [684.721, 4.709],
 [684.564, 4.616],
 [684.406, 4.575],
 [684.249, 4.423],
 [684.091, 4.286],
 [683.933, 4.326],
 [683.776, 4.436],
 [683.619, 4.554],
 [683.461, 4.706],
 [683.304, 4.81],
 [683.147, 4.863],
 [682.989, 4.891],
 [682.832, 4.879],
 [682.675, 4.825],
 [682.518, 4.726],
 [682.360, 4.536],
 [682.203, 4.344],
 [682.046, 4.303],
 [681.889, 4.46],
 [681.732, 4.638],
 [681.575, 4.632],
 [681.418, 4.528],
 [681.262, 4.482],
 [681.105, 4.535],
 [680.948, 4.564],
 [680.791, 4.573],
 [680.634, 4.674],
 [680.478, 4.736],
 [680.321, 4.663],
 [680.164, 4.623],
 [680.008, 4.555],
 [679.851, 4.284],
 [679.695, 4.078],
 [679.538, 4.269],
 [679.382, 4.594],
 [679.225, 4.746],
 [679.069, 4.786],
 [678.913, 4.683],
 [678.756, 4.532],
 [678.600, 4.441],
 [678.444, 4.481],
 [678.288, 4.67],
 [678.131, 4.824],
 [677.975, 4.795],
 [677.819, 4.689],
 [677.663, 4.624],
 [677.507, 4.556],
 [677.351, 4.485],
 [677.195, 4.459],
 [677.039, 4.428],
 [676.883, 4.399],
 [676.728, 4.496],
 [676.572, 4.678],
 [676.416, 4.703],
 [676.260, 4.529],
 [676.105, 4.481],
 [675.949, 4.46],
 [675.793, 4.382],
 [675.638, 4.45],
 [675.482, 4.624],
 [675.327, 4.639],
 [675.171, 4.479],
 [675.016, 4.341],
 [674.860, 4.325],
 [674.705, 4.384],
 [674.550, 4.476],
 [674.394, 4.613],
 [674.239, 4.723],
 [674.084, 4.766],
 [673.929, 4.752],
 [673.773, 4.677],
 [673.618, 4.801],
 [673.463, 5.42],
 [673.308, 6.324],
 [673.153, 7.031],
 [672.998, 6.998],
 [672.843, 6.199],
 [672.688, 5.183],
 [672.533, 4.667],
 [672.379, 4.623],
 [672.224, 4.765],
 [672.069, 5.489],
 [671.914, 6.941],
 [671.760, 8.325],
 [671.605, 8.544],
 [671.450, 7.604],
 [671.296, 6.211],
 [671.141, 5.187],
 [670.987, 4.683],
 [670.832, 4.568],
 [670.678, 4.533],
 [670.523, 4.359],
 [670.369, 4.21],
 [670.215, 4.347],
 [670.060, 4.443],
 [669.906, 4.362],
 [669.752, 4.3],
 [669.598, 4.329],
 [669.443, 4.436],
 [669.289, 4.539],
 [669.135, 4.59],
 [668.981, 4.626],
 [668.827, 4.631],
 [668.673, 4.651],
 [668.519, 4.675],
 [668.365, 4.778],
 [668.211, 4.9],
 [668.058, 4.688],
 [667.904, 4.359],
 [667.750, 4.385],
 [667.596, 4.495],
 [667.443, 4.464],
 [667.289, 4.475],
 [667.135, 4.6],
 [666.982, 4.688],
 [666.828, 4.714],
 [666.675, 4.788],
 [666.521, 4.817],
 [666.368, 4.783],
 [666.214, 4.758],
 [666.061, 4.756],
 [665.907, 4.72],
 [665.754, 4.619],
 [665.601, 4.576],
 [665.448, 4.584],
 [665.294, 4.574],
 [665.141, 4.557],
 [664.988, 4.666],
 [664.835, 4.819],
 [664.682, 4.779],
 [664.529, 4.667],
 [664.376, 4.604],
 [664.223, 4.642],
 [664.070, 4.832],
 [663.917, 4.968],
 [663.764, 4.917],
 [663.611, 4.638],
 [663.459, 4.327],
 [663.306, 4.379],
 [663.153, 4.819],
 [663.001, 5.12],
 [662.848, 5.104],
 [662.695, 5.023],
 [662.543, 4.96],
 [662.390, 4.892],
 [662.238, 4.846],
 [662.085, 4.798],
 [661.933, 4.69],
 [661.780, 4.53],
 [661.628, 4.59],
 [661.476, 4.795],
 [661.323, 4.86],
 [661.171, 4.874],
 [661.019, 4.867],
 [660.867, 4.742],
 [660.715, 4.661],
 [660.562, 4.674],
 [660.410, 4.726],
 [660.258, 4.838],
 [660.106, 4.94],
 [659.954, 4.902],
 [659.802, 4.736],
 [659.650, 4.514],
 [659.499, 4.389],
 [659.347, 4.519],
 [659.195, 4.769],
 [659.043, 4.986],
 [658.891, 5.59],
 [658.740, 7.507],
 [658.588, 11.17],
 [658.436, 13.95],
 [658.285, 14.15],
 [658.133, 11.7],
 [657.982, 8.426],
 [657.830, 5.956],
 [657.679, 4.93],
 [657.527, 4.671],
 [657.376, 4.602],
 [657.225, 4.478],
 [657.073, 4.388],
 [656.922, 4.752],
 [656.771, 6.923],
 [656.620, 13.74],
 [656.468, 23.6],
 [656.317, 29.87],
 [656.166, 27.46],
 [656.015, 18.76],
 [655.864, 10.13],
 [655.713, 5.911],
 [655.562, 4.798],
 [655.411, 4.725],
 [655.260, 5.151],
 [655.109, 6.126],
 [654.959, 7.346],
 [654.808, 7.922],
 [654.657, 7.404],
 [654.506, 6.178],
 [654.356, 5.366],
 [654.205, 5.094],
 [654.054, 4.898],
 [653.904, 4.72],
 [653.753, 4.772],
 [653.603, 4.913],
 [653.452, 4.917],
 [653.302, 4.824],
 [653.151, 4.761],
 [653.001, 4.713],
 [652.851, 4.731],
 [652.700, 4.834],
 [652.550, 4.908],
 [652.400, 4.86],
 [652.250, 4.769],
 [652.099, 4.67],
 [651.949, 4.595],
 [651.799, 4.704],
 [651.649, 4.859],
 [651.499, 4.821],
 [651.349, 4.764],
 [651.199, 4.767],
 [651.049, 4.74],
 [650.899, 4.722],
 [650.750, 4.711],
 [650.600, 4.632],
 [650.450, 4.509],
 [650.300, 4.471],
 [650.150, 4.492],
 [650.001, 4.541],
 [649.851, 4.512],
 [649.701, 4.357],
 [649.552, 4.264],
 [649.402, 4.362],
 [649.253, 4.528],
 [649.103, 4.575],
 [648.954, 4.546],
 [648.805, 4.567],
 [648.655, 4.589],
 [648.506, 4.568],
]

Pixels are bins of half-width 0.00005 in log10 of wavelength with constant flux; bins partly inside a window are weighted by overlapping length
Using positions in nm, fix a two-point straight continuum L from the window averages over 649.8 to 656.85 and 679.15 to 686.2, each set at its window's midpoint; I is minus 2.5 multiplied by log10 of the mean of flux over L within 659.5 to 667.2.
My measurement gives 0.30 mag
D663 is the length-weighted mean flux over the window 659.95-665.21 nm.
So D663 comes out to 4.77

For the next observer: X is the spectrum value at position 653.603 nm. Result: 4.913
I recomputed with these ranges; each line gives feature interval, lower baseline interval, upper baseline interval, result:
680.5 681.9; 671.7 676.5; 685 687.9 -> 0.04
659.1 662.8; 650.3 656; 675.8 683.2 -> 0.09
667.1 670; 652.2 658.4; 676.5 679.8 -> 0.31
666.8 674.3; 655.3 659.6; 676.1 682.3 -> 0.26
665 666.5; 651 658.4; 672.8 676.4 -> 0.29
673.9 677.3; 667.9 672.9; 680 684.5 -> 0.08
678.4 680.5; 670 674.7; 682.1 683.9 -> 0.09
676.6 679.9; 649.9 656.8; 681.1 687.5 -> 0.12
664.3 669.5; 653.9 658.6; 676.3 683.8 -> 0.48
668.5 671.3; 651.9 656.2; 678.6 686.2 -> 0.18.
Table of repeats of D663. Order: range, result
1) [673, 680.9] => 4.69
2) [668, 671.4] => 4.66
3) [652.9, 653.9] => 4.81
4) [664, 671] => 4.59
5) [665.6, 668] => 4.63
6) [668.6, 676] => 5.09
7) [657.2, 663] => 5.83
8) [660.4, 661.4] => 4.77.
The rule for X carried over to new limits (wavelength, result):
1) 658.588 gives 11.17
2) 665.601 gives 4.576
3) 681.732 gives 4.638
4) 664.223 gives 4.642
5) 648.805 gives 4.567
